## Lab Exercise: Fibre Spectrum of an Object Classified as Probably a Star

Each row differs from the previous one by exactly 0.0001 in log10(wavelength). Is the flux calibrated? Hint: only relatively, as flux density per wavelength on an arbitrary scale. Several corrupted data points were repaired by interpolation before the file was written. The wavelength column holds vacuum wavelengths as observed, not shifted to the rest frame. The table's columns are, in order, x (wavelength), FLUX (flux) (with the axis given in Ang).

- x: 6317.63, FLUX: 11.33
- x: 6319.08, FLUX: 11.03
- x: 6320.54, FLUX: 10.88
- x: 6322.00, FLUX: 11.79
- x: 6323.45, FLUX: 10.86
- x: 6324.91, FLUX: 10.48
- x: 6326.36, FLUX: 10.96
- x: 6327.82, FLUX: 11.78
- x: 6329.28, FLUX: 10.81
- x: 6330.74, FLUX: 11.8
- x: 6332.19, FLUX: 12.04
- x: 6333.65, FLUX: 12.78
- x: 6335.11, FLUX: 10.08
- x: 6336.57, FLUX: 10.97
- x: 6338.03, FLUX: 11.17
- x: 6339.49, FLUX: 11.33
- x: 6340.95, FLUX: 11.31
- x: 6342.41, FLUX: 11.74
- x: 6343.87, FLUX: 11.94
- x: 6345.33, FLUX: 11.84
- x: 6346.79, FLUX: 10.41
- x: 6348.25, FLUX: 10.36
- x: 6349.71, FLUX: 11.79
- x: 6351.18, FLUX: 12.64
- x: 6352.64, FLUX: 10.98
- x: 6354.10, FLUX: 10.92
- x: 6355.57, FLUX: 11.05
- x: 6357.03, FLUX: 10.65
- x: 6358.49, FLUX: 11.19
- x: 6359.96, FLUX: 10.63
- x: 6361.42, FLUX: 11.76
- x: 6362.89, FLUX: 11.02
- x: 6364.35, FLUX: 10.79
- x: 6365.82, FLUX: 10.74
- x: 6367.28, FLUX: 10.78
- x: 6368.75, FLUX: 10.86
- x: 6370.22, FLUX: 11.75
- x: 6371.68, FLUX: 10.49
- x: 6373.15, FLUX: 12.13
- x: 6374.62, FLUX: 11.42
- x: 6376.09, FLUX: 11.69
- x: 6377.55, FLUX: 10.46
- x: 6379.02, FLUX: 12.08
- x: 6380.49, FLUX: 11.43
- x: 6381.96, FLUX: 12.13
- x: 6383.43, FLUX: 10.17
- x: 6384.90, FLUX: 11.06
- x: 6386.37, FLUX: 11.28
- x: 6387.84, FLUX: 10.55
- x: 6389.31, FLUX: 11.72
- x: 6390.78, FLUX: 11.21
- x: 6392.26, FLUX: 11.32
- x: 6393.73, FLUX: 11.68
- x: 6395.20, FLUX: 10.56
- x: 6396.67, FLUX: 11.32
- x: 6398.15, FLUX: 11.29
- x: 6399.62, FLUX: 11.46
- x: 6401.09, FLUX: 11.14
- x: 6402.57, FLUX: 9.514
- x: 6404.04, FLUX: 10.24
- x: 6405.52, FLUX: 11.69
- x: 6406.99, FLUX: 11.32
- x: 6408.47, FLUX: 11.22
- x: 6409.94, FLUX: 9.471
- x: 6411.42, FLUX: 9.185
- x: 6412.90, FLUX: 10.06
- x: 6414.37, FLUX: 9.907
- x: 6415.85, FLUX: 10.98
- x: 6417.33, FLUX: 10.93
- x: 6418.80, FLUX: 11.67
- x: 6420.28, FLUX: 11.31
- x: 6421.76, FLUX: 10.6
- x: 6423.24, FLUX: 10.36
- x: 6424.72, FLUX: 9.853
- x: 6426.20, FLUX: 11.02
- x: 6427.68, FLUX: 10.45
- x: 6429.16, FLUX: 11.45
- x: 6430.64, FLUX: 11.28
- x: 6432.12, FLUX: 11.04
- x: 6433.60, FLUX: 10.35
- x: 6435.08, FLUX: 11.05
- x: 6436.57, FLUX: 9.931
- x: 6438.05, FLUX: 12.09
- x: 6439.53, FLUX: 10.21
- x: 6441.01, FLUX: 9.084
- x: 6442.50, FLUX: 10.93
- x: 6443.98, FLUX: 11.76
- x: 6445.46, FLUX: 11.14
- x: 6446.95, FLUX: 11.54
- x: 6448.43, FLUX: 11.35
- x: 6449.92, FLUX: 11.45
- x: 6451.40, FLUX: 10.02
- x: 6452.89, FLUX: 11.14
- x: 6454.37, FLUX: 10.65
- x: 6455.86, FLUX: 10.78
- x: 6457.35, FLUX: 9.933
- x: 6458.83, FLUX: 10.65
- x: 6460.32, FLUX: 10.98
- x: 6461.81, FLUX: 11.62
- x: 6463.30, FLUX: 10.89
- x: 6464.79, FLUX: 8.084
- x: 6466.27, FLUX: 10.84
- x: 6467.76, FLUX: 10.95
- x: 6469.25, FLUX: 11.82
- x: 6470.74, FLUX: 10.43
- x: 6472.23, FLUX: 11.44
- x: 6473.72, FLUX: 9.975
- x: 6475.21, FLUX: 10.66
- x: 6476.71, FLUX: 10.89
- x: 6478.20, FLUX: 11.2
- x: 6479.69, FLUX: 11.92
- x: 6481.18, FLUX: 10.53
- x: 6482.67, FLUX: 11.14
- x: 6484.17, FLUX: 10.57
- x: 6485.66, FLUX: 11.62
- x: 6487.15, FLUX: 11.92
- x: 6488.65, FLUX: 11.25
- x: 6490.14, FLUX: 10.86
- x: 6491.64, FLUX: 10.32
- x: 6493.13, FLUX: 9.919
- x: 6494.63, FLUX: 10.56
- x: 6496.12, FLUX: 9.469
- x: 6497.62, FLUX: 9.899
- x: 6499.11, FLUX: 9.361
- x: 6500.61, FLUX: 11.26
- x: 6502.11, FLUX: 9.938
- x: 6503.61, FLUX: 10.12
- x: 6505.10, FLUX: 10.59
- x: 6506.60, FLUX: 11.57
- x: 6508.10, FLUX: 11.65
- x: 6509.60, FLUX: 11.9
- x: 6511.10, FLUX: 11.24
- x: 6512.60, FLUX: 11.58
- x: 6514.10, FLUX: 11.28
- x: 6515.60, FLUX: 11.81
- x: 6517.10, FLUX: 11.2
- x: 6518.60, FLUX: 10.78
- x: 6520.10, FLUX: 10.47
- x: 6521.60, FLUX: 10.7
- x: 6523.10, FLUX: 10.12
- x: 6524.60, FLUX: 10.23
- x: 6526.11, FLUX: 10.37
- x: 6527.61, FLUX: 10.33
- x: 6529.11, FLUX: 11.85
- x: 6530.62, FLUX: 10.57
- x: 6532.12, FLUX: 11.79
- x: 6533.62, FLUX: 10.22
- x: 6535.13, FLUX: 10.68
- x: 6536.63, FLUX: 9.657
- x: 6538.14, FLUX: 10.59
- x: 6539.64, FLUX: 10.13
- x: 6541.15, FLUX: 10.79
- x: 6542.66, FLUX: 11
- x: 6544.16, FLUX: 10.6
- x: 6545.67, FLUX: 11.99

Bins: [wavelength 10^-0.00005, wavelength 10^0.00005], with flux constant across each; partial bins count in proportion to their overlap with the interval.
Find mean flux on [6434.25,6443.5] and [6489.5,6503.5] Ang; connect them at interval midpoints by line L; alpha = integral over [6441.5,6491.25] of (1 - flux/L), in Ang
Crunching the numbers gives -2.6 Ang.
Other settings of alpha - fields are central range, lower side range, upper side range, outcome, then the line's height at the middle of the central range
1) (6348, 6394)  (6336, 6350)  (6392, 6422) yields -0.6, 11.1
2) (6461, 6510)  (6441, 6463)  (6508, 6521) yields 1.6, 11.1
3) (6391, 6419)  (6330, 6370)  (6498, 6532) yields 0.9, 11.1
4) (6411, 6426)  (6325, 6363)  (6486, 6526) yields 0.7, 11.1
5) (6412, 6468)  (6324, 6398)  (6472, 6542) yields 1.3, 11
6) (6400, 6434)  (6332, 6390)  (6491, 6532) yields 1.2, 11.1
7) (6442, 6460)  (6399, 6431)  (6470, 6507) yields -0.4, 10.7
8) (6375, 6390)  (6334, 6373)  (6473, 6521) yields -0.2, 11.1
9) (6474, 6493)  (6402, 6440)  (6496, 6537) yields -0.5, 10.7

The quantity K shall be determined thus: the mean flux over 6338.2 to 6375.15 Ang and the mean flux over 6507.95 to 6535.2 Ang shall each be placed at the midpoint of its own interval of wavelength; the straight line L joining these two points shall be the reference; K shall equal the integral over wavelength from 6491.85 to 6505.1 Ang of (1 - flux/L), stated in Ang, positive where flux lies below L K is 1.1 Ang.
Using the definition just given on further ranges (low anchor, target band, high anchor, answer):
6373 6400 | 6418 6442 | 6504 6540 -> 0.9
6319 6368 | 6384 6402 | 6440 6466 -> -0.3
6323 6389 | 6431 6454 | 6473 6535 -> 0.2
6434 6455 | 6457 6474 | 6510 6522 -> 0.5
